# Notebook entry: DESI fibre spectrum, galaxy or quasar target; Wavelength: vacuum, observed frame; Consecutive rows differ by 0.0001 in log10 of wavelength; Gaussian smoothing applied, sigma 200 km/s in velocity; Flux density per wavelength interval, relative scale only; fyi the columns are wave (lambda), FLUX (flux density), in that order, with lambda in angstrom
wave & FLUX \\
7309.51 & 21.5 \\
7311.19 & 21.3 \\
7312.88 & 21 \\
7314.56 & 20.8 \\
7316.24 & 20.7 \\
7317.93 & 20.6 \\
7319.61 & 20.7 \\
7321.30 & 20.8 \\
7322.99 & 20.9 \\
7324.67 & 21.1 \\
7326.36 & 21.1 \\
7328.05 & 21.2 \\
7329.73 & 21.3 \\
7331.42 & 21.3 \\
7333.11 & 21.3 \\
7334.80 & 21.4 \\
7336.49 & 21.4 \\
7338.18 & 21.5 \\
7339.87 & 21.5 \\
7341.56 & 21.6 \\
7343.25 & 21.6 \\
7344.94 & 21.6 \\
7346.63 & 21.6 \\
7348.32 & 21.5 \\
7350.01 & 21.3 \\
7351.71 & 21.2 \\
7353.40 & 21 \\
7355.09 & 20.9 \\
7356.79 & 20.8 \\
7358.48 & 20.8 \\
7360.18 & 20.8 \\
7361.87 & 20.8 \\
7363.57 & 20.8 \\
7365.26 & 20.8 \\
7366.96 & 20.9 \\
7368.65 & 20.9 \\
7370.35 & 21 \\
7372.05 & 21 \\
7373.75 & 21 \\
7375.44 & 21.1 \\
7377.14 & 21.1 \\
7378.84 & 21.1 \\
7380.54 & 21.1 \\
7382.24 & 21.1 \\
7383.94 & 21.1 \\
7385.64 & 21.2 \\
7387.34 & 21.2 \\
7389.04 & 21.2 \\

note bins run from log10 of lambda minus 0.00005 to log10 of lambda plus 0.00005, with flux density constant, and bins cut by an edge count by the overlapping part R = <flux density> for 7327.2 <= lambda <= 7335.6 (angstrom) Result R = 21.3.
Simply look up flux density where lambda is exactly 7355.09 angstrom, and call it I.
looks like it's 20.9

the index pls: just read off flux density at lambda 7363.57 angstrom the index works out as 20.8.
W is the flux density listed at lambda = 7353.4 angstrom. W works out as 21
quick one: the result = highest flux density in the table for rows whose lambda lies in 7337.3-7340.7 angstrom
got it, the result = 21.5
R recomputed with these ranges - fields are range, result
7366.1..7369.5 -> 20.9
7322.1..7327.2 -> 21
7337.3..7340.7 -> 21.5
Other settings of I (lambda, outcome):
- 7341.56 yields 21.6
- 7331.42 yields 21.3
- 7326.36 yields 21.1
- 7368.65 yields 20.9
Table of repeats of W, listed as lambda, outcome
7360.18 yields 20.8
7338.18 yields 21.5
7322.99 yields 20.9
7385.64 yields 21.2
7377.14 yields 21.1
